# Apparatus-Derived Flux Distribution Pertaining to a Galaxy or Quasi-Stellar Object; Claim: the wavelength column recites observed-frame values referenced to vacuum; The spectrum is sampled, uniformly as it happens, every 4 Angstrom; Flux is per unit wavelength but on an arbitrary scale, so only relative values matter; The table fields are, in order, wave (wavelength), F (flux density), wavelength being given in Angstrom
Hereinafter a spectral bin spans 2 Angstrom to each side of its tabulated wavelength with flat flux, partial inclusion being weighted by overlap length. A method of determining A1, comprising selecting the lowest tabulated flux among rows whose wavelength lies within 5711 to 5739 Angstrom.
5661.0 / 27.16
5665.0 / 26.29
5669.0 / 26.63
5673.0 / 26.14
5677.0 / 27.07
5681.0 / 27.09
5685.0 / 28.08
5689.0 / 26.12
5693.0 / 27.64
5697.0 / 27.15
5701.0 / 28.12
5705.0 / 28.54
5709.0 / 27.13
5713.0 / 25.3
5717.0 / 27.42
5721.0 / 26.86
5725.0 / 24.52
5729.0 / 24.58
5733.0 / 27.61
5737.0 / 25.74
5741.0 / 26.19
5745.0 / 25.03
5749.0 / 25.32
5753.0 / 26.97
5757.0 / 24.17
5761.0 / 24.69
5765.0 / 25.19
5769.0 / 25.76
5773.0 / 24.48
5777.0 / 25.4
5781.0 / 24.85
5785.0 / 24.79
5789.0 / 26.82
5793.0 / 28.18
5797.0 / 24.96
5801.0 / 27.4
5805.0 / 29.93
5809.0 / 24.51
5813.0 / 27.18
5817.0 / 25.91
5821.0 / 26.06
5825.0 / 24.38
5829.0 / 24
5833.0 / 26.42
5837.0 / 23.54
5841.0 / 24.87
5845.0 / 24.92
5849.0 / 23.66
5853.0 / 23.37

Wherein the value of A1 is 24.52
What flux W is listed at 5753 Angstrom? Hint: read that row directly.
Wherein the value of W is 26.97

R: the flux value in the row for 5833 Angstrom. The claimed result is 26.42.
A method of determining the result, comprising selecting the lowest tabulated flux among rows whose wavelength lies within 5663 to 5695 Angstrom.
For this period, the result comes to 26.12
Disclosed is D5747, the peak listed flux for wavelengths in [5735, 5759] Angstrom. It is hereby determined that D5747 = 26.97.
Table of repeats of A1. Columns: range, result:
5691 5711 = 27.13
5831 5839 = 23.54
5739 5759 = 24.17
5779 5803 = 24.79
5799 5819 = 24.51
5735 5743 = 25.74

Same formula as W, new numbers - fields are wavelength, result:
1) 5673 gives 26.14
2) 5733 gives 27.61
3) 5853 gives 23.37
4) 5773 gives 24.48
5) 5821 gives 26.06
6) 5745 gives 25.03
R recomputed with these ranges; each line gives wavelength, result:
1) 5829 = 24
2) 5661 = 27.16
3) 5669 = 26.63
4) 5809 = 24.51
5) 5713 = 25.3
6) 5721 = 26.86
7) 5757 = 24.17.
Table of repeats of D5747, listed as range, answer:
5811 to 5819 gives 27.18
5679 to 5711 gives 28.54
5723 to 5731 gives 24.58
